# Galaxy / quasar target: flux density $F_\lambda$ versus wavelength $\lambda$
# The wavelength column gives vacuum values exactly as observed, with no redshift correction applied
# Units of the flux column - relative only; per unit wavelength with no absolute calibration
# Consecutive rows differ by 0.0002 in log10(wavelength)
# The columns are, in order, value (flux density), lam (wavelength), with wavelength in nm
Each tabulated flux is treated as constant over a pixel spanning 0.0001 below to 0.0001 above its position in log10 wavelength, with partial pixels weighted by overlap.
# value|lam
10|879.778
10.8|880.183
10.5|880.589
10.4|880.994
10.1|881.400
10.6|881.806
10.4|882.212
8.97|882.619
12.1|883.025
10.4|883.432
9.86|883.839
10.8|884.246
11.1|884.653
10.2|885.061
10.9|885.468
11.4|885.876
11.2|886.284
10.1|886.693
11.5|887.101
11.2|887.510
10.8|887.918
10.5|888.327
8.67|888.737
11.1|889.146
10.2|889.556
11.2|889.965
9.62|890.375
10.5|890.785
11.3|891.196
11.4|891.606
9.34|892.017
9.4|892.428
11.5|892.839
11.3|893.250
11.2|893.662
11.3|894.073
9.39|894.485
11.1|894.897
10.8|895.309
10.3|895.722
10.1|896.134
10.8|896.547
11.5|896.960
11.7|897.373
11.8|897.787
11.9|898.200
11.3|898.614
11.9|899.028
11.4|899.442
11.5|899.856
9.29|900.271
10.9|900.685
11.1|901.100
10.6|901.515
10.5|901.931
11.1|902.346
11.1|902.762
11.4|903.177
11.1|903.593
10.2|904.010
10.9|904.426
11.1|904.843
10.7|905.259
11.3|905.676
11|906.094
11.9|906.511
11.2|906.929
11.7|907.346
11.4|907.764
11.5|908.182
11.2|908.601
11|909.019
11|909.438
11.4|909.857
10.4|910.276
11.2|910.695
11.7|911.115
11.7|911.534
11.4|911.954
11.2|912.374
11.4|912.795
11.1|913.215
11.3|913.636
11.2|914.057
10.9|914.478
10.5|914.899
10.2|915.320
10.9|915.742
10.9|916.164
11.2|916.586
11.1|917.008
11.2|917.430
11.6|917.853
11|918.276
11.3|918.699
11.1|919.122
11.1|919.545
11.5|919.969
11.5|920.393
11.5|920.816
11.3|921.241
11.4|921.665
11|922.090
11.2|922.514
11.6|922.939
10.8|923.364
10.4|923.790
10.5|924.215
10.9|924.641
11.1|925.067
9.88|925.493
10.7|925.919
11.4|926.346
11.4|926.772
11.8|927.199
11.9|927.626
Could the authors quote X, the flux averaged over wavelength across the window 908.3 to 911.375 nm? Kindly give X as 11.1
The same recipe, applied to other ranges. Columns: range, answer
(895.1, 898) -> 11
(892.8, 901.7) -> 11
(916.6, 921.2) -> 11.3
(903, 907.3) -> 11.1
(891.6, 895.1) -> 10.6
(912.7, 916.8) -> 10.9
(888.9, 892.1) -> 10.6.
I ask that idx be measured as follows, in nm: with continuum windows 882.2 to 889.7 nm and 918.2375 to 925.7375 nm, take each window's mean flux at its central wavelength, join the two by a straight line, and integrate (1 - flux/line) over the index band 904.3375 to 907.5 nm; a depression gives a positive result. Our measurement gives -0.11 nm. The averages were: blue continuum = 10.6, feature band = 11.2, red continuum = 11.1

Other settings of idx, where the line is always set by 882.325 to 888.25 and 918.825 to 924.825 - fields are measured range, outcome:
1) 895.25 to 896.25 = 0.04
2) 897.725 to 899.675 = -0.14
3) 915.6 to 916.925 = 0.01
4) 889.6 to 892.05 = 0.04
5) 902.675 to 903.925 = -0.02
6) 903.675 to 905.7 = 0.02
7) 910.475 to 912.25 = -0.07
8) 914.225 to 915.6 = 0.06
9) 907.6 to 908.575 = -0.04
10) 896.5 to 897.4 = -0.04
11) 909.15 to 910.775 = 0.00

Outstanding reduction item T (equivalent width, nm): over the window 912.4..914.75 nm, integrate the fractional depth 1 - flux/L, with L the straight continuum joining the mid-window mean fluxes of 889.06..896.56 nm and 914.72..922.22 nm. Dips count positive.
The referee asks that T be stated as -0.03 nm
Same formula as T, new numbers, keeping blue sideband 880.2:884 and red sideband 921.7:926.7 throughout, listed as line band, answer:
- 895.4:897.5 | -0.055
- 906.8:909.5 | -0.151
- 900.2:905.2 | -0.081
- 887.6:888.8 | 0.024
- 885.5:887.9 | -0.137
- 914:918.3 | -0.065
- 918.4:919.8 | -0.043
